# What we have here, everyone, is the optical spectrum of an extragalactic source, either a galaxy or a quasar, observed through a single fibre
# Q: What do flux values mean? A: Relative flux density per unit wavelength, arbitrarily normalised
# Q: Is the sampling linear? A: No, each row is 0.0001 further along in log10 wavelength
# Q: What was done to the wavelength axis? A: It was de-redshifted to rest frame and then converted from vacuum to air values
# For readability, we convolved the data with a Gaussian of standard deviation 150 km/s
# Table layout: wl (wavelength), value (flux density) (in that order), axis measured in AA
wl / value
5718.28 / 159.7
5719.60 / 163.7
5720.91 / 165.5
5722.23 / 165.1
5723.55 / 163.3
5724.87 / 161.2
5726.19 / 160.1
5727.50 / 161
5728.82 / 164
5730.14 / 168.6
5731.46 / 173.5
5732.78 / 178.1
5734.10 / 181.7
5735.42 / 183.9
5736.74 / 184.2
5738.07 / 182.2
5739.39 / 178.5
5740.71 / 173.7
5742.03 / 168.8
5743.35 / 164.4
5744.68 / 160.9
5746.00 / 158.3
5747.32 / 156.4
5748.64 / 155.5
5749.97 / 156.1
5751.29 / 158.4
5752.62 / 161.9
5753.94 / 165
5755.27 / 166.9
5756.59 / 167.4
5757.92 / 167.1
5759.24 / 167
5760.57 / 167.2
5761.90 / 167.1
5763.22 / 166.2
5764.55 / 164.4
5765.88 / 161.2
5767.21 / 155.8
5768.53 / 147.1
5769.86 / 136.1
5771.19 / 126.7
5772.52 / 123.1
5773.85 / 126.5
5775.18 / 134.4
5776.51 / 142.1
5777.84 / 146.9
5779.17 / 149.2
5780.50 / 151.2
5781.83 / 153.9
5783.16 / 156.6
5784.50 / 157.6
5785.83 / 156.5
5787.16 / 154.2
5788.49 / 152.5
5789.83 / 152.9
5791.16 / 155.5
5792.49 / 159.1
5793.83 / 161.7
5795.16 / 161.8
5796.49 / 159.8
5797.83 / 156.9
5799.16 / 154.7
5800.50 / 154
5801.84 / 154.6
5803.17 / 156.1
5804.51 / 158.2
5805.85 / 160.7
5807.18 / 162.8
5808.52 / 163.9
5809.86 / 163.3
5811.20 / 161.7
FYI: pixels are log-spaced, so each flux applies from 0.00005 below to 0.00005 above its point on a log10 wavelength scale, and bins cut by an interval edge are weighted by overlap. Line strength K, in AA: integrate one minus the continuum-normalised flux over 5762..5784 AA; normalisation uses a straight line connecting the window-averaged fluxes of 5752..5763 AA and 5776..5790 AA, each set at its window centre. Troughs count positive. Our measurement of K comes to 1.50 AA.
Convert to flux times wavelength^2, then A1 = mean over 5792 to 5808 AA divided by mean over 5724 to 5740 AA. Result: 0.94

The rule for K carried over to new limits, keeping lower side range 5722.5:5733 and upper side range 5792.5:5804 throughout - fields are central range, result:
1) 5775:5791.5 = 0.8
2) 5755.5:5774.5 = 0.9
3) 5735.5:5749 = -0.4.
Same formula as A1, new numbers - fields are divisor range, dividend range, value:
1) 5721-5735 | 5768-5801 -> 0.91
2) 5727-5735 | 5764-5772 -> 0.87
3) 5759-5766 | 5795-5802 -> 0.96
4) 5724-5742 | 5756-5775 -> 0.89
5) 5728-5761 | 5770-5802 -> 0.90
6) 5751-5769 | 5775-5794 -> 0.94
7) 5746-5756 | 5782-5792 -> 0.98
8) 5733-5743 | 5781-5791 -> 0.88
